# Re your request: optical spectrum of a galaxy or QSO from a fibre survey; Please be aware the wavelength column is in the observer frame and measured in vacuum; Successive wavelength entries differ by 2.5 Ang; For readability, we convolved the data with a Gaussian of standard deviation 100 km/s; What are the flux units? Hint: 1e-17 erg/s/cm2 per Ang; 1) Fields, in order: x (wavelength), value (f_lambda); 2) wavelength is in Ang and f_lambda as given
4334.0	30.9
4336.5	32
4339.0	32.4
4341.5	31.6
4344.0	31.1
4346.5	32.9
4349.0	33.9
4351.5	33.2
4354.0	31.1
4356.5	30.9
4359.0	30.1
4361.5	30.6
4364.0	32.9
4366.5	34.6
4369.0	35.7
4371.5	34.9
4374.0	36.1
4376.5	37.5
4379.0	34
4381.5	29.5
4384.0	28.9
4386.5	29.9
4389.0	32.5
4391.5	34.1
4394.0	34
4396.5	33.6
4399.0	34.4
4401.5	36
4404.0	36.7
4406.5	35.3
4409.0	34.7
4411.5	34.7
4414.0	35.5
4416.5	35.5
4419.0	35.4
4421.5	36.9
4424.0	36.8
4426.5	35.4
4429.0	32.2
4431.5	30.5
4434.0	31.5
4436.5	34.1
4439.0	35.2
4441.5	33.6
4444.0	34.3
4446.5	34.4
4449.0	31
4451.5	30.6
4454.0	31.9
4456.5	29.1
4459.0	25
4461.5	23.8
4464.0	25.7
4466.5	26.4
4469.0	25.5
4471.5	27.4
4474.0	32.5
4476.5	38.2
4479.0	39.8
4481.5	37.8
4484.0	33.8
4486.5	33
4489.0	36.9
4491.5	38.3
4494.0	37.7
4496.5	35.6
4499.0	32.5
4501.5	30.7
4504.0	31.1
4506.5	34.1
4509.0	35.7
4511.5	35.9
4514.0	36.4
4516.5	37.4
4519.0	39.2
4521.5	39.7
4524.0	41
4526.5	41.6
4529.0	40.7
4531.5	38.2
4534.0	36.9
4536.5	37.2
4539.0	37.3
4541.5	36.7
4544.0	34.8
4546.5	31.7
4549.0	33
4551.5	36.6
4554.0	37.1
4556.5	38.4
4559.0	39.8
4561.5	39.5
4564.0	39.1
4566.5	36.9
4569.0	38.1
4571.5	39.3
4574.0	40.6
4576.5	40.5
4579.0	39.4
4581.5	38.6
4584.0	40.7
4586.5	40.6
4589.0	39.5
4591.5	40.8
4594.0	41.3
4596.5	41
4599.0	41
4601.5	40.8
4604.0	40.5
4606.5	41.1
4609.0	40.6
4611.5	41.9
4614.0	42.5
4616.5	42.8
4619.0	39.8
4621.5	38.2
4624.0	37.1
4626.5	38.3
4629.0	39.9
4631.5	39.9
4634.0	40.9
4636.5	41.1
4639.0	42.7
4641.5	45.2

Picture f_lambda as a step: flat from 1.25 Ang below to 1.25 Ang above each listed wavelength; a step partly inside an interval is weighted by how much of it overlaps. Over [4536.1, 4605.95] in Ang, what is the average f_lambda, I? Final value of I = 38.6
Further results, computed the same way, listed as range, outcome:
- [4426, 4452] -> 33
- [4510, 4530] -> 38.9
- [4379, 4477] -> 32.4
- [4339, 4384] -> 32.8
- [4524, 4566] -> 37.5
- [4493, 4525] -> 35.9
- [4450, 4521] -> 33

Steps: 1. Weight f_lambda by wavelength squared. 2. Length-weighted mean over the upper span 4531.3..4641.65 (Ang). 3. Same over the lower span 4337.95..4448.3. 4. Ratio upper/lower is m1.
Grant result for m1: 1.27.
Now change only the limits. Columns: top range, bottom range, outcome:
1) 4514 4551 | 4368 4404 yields 1.19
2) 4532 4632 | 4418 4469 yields 1.32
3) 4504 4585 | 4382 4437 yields 1.18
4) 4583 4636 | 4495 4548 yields 1.15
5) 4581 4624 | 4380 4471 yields 1.36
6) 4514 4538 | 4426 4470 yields 1.32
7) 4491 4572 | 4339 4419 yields 1.18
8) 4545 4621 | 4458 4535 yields 1.19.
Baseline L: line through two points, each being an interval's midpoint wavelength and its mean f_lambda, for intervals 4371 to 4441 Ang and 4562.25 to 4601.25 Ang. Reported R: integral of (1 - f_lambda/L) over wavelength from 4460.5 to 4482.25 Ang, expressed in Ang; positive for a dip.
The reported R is 3.3 Ang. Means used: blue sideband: 34.1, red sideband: 39.8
